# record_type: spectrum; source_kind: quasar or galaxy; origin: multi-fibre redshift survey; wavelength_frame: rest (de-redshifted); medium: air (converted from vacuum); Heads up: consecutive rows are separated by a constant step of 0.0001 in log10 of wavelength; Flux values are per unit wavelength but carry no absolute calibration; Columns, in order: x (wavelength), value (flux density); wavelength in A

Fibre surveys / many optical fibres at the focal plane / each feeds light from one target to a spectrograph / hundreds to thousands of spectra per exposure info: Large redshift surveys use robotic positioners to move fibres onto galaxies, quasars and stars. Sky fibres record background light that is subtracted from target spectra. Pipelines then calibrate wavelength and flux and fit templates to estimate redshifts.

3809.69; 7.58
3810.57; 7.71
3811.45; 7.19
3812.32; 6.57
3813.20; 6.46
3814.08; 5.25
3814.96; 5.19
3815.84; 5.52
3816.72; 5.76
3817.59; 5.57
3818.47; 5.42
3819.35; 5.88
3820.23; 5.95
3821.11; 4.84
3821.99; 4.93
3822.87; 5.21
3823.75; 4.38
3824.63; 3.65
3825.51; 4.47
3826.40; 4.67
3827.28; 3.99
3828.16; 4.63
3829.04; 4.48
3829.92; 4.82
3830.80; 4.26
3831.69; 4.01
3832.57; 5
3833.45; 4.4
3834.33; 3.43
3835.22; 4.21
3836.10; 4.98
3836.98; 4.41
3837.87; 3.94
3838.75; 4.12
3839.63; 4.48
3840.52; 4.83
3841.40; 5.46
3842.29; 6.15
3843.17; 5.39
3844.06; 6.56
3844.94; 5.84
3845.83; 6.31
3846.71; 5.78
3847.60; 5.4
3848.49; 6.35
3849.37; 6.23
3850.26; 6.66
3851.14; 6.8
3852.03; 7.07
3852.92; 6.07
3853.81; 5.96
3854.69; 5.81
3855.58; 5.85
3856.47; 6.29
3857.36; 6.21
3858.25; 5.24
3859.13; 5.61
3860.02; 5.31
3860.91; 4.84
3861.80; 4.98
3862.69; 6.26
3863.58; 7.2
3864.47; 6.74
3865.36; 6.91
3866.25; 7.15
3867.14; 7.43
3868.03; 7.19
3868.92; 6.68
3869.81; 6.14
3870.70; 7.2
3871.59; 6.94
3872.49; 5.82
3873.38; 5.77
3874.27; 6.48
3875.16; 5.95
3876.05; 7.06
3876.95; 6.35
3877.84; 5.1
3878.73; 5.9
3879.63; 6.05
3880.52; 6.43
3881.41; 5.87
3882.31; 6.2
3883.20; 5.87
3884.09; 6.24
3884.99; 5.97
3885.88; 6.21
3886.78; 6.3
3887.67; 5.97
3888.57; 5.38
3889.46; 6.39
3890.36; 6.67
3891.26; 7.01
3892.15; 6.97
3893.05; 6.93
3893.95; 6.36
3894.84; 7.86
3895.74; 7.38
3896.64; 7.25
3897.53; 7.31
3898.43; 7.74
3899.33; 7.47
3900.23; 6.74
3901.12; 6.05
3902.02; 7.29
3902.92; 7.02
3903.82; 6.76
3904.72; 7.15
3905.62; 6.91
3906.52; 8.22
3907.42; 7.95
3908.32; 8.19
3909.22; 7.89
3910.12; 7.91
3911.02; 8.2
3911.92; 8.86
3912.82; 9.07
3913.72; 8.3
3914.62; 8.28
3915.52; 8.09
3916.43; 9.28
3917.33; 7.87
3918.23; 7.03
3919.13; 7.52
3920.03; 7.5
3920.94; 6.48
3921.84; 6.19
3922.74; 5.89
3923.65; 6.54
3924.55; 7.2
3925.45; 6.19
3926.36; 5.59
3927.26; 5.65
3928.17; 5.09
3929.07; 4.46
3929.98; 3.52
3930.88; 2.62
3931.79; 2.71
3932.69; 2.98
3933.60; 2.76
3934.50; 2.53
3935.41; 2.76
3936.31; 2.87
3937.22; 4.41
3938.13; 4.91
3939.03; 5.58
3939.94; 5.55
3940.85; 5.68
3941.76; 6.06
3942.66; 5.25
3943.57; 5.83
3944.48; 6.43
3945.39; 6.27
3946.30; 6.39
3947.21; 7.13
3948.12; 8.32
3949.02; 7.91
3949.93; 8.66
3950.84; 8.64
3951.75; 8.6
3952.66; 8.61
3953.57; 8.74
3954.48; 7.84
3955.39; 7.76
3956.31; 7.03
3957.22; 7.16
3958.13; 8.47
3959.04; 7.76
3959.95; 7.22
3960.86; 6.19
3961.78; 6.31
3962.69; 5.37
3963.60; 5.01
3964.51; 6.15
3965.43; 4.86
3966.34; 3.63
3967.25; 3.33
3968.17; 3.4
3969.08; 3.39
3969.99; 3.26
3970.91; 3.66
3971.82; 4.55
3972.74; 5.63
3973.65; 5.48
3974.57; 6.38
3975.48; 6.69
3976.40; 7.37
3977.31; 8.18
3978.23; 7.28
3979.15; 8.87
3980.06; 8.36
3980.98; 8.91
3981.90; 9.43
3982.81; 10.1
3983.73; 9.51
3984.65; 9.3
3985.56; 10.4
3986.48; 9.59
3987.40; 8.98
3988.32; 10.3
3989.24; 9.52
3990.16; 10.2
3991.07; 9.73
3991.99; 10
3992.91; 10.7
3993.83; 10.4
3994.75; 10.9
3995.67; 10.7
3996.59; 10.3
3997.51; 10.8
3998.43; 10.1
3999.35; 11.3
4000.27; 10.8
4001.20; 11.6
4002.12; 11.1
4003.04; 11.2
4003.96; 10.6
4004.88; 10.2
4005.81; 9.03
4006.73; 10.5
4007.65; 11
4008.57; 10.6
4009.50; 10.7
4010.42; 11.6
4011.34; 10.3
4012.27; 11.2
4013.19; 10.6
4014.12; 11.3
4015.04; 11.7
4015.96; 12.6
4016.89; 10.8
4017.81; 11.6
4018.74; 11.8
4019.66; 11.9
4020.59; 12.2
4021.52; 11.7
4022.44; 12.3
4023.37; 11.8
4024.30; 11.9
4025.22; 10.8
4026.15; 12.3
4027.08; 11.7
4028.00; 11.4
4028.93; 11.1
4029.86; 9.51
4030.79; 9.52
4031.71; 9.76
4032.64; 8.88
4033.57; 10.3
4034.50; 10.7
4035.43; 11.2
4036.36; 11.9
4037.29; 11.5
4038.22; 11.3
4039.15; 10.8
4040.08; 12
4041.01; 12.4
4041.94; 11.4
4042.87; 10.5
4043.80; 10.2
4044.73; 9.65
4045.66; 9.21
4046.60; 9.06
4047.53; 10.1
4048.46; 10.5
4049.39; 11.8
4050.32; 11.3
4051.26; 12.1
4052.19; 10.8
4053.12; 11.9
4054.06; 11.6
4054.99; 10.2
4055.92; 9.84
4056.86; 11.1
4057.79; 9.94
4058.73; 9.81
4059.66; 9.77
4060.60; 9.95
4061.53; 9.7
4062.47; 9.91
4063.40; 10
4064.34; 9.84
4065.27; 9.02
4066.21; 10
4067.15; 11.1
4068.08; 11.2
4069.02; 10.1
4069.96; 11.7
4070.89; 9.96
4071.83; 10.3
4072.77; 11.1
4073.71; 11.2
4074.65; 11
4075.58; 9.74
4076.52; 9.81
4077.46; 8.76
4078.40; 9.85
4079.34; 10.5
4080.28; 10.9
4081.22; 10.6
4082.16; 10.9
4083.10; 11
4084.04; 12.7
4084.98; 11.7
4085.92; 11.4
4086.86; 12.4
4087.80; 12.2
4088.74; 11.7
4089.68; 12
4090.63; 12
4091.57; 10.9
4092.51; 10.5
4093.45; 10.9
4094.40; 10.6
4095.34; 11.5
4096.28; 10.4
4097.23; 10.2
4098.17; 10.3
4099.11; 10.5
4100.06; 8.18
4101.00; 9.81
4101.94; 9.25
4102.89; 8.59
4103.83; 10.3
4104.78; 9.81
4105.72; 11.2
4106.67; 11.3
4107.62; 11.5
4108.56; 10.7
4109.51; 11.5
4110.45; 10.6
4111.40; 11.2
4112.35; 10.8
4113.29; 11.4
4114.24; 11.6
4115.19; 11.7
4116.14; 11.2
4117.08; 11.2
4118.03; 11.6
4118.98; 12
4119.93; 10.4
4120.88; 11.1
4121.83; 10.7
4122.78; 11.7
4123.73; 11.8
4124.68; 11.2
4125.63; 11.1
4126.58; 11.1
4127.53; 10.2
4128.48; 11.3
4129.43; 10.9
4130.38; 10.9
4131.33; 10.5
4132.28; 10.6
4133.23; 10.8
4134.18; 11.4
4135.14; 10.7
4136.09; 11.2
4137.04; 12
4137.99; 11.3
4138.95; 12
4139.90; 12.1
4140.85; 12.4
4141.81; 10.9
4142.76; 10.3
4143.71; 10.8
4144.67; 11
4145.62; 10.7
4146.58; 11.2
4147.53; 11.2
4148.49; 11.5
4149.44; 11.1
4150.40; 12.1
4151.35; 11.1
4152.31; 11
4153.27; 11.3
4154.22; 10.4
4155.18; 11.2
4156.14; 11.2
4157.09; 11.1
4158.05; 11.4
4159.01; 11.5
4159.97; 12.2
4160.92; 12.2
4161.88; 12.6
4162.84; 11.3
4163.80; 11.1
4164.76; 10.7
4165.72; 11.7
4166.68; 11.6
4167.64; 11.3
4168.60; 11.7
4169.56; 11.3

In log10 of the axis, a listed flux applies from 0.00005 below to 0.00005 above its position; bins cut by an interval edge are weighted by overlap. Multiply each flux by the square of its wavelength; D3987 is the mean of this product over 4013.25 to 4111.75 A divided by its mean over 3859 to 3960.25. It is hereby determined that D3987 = 1.8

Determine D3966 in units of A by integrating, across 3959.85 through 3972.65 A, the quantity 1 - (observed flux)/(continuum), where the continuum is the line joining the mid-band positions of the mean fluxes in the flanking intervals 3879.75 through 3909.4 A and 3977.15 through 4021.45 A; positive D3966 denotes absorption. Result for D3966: 6.3 A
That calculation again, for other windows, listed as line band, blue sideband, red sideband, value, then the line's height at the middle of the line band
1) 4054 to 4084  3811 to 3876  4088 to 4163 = -1.11 A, 9.97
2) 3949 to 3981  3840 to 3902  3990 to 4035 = 9.62 A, 9.36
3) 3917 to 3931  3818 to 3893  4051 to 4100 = 2.37 A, 7.26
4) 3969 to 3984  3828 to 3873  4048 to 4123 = 2.65 A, 8.4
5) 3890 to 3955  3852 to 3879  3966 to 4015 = 7.20 A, 7.48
